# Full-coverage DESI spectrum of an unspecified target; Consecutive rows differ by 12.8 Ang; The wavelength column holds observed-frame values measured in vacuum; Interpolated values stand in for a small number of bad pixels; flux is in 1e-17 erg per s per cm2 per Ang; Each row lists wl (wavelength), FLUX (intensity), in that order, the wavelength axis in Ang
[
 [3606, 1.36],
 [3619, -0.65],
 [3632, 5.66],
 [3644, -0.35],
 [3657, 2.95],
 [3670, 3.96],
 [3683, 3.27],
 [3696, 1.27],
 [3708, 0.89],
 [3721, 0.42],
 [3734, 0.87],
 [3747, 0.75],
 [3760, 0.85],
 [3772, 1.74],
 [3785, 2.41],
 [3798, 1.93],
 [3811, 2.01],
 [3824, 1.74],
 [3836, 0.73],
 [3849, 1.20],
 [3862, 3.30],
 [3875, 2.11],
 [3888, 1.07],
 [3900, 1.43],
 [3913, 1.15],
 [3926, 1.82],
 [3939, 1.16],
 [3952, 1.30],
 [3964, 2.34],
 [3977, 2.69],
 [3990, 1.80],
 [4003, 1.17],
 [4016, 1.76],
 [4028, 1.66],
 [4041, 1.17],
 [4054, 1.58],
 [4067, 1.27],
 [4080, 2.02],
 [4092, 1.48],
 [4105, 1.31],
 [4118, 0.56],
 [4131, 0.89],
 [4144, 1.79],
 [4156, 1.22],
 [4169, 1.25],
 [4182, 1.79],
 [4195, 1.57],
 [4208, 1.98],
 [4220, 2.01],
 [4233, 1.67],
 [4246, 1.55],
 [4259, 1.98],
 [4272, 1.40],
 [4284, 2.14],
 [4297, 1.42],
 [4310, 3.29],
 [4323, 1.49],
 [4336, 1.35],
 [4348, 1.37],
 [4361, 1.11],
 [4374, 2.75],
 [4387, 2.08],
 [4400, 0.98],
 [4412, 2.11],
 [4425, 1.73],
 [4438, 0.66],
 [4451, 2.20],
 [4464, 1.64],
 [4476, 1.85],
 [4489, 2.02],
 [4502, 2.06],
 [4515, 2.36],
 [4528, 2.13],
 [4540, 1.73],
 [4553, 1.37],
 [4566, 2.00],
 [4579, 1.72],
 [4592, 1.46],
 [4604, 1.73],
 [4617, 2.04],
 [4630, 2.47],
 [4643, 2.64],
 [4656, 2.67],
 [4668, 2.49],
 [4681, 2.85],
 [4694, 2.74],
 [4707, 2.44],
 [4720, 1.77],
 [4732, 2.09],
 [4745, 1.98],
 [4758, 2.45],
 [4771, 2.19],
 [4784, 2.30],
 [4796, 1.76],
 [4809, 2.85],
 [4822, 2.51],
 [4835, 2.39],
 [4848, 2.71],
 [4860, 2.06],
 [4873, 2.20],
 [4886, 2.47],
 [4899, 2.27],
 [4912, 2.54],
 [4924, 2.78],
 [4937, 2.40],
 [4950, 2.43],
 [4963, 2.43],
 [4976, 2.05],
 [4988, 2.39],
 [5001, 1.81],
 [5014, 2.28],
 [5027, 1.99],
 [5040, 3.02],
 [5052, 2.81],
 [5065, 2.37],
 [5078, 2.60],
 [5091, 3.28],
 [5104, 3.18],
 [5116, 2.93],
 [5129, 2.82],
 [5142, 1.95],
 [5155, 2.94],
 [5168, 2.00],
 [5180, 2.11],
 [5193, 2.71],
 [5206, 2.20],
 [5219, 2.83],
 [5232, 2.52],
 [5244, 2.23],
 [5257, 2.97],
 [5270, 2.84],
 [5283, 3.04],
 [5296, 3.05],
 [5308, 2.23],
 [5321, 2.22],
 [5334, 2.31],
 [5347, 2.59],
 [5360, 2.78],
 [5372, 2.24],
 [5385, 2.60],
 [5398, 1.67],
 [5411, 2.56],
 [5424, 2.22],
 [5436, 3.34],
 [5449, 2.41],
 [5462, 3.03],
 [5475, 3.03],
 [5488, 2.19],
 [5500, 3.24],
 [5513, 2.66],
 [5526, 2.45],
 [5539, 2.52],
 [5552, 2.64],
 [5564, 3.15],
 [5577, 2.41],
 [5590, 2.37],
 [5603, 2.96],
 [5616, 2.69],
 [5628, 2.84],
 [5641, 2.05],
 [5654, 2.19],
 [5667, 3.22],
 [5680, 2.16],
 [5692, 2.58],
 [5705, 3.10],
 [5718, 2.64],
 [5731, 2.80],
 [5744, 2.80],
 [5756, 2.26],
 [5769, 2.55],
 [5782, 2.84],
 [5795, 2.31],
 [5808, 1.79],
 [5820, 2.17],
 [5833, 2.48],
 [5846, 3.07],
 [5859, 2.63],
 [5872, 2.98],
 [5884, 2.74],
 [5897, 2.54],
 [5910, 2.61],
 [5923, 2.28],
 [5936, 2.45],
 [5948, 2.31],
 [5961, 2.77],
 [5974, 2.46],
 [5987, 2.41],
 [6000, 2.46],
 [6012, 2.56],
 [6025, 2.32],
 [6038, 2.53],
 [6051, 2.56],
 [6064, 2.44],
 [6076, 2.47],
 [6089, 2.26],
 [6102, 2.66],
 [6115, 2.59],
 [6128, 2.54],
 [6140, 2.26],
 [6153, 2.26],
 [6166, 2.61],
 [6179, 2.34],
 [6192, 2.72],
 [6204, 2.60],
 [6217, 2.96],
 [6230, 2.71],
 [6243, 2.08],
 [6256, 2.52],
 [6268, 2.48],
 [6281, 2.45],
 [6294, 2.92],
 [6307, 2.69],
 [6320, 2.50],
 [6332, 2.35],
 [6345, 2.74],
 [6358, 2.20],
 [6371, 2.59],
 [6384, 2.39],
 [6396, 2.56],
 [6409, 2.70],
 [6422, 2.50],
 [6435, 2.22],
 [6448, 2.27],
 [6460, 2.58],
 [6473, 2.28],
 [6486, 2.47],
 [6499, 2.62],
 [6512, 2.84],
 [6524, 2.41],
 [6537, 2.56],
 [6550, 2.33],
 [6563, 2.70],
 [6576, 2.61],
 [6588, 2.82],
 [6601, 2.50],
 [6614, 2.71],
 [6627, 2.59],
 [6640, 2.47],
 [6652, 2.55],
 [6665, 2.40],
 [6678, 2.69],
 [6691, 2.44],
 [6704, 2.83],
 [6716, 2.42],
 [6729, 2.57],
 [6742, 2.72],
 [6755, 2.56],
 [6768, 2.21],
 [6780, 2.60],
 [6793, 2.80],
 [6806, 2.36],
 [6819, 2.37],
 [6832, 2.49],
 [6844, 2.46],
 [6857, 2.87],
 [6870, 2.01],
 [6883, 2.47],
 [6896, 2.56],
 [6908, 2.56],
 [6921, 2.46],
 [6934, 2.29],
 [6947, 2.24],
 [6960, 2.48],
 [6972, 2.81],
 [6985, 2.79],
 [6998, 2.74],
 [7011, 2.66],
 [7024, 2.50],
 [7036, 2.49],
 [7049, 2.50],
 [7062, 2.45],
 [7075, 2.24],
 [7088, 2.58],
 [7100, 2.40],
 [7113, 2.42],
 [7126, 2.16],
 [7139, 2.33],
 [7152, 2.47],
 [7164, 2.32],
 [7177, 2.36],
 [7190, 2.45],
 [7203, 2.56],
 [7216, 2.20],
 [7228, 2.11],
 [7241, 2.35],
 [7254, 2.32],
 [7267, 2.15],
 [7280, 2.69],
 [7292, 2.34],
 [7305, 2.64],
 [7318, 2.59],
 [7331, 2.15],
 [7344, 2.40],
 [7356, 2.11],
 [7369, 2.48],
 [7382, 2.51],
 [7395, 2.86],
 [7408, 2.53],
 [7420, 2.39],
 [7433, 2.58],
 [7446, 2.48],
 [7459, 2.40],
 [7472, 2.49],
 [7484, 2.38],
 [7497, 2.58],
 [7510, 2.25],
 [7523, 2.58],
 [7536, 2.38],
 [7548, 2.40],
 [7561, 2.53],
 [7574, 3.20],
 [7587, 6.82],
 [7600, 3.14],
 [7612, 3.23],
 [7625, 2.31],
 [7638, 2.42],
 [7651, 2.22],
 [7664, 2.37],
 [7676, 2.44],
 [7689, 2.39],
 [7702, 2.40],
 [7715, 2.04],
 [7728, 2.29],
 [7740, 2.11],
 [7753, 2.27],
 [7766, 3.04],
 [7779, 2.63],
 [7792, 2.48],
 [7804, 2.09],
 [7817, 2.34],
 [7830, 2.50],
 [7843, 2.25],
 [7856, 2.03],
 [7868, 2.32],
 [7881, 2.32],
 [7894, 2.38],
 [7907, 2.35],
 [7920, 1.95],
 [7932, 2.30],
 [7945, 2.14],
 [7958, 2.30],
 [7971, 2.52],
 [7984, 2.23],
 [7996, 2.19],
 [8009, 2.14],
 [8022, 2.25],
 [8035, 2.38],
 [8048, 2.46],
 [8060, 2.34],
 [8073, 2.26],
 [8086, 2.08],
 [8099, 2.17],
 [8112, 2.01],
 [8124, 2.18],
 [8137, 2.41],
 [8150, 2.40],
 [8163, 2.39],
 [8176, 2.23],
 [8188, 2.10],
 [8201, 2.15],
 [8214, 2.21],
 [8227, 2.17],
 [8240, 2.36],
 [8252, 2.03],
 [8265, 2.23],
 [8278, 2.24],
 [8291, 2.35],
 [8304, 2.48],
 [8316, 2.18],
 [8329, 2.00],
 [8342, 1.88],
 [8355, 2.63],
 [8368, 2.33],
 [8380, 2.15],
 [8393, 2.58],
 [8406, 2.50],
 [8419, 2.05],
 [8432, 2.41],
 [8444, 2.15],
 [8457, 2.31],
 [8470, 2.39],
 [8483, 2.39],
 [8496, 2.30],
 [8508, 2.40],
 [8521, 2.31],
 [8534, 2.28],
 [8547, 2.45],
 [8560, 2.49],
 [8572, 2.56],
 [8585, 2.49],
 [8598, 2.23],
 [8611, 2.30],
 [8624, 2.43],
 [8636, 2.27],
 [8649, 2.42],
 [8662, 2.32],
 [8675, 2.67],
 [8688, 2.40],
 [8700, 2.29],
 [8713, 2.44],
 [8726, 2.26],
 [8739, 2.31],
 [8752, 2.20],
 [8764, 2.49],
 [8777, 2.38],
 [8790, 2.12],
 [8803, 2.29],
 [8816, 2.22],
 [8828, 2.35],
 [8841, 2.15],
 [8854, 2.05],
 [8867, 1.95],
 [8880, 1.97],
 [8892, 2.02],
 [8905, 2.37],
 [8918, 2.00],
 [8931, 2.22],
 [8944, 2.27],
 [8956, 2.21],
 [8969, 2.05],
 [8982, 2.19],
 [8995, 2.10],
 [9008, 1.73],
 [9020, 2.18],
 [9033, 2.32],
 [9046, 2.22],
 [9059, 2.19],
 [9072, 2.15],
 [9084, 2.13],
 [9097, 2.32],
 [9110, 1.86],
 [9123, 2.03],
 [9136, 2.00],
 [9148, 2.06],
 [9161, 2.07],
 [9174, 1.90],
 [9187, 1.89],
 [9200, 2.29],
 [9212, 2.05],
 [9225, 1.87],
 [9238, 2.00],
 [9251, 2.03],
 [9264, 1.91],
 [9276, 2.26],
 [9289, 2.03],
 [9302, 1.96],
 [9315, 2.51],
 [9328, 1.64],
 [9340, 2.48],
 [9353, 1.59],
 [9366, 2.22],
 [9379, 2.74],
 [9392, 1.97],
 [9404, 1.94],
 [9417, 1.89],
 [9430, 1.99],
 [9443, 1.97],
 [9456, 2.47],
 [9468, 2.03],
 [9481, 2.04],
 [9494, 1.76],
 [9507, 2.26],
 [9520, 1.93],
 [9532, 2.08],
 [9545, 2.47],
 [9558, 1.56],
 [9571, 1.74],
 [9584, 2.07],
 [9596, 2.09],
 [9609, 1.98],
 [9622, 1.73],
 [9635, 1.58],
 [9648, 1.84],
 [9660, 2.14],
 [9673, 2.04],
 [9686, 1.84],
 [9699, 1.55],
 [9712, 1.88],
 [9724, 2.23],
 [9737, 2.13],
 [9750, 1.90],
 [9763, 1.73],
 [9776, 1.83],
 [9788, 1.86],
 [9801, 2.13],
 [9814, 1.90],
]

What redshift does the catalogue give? 0.156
